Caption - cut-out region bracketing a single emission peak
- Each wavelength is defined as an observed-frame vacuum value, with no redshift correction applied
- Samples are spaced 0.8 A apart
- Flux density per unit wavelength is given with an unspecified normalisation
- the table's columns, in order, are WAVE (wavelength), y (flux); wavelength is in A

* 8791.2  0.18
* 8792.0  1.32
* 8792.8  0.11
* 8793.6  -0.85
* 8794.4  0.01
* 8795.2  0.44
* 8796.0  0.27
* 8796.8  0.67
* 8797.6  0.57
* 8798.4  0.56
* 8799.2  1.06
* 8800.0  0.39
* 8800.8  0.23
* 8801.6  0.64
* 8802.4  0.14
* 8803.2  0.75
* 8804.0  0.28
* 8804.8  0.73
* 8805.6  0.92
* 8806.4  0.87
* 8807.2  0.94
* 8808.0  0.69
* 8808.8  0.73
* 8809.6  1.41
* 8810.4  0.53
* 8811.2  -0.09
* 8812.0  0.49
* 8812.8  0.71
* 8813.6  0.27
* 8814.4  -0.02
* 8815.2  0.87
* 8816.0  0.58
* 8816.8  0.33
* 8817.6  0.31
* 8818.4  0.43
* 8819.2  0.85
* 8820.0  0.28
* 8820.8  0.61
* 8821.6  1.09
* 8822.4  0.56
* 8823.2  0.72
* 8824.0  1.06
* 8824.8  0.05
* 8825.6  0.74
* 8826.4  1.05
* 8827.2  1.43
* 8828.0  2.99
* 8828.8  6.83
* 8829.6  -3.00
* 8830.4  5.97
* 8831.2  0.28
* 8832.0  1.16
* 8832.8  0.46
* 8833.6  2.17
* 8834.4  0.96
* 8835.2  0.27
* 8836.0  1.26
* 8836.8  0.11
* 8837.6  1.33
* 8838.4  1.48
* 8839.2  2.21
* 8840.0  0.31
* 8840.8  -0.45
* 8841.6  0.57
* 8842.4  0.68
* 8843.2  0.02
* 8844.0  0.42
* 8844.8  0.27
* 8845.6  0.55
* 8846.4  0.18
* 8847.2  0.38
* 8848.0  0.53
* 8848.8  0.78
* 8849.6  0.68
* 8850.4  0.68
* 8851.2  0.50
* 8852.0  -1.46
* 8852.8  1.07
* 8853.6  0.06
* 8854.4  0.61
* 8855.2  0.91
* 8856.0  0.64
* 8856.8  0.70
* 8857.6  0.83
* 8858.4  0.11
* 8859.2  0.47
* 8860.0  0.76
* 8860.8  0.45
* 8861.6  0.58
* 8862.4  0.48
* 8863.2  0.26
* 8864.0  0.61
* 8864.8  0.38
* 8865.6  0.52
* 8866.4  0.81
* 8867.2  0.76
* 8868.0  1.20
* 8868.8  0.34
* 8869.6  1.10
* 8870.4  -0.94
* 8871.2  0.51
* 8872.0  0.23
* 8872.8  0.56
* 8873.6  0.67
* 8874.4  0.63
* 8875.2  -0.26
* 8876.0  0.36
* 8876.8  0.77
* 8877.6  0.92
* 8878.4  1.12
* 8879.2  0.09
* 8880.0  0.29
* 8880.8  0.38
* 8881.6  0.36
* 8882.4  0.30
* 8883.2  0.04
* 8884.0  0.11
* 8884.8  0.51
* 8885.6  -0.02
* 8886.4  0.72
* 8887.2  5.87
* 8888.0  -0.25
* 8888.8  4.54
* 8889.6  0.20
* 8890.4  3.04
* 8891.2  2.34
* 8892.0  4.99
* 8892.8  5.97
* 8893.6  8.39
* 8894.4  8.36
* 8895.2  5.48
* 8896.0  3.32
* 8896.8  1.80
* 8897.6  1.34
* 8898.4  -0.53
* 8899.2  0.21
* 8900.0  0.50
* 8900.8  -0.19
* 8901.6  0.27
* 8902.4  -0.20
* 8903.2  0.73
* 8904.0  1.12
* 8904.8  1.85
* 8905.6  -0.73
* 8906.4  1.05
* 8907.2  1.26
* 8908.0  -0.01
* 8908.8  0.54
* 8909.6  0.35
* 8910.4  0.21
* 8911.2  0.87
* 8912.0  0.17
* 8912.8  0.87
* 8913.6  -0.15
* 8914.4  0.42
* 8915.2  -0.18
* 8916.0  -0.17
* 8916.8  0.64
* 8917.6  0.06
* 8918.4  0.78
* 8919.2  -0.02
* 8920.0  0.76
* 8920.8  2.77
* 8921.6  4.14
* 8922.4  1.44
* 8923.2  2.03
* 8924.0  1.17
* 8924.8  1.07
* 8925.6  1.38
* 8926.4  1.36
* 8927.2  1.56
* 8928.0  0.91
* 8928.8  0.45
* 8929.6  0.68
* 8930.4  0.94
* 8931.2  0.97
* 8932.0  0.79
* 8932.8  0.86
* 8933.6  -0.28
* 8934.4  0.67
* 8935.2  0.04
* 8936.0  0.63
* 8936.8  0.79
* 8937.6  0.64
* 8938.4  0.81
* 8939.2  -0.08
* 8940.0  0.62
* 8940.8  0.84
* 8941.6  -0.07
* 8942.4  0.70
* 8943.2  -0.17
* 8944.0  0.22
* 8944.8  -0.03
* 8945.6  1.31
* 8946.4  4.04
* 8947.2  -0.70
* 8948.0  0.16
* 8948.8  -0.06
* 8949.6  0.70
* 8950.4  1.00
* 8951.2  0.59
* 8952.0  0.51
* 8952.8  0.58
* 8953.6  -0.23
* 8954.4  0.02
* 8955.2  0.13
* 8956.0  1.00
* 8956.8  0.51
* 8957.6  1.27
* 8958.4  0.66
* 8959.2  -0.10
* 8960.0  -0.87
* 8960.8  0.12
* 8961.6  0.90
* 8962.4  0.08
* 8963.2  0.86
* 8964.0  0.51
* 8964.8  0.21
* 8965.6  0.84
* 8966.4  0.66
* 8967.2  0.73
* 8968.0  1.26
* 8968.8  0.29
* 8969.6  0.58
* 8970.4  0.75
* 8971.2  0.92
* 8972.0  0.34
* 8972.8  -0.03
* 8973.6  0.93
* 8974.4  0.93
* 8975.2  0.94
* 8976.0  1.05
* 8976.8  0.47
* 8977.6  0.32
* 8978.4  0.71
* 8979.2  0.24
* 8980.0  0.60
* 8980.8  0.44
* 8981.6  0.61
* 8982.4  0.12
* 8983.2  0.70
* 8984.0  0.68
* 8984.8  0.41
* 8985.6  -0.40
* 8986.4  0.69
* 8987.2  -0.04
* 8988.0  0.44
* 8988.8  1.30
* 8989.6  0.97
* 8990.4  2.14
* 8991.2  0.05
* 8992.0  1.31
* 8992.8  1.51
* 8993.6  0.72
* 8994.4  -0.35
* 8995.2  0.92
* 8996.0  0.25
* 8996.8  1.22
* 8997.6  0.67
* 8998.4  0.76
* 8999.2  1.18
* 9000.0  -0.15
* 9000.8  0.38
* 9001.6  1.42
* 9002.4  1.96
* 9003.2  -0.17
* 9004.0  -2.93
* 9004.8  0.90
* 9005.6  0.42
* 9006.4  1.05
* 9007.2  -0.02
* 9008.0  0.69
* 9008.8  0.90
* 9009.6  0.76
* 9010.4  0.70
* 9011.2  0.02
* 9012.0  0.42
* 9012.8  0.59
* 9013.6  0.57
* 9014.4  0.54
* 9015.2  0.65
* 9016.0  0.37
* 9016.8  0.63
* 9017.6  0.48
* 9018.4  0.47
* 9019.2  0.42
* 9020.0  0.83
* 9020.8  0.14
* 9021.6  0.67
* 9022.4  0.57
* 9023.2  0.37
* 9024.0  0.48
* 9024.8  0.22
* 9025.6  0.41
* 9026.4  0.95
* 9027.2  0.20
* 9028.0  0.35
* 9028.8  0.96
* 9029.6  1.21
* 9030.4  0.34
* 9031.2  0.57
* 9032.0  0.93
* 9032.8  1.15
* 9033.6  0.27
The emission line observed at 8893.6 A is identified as H-beta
